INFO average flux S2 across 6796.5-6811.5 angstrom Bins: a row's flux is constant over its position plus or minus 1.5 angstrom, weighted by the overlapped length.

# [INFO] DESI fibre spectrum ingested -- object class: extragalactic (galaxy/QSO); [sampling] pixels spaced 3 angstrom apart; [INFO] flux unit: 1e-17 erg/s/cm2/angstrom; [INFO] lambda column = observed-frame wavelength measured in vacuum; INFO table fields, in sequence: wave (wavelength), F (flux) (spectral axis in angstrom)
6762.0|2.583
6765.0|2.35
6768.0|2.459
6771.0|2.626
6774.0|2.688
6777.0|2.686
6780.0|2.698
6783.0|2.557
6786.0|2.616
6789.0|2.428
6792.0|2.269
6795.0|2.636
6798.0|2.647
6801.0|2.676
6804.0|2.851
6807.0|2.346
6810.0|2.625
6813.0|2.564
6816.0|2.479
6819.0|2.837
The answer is 2.63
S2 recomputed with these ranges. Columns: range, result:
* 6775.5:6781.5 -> 2.69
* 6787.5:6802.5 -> 2.53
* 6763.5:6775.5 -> 2.53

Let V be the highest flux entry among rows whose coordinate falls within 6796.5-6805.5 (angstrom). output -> 2.851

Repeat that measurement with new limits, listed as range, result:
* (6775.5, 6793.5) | 2.698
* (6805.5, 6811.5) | 2.625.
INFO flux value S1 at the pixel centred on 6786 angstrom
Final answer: 2.616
